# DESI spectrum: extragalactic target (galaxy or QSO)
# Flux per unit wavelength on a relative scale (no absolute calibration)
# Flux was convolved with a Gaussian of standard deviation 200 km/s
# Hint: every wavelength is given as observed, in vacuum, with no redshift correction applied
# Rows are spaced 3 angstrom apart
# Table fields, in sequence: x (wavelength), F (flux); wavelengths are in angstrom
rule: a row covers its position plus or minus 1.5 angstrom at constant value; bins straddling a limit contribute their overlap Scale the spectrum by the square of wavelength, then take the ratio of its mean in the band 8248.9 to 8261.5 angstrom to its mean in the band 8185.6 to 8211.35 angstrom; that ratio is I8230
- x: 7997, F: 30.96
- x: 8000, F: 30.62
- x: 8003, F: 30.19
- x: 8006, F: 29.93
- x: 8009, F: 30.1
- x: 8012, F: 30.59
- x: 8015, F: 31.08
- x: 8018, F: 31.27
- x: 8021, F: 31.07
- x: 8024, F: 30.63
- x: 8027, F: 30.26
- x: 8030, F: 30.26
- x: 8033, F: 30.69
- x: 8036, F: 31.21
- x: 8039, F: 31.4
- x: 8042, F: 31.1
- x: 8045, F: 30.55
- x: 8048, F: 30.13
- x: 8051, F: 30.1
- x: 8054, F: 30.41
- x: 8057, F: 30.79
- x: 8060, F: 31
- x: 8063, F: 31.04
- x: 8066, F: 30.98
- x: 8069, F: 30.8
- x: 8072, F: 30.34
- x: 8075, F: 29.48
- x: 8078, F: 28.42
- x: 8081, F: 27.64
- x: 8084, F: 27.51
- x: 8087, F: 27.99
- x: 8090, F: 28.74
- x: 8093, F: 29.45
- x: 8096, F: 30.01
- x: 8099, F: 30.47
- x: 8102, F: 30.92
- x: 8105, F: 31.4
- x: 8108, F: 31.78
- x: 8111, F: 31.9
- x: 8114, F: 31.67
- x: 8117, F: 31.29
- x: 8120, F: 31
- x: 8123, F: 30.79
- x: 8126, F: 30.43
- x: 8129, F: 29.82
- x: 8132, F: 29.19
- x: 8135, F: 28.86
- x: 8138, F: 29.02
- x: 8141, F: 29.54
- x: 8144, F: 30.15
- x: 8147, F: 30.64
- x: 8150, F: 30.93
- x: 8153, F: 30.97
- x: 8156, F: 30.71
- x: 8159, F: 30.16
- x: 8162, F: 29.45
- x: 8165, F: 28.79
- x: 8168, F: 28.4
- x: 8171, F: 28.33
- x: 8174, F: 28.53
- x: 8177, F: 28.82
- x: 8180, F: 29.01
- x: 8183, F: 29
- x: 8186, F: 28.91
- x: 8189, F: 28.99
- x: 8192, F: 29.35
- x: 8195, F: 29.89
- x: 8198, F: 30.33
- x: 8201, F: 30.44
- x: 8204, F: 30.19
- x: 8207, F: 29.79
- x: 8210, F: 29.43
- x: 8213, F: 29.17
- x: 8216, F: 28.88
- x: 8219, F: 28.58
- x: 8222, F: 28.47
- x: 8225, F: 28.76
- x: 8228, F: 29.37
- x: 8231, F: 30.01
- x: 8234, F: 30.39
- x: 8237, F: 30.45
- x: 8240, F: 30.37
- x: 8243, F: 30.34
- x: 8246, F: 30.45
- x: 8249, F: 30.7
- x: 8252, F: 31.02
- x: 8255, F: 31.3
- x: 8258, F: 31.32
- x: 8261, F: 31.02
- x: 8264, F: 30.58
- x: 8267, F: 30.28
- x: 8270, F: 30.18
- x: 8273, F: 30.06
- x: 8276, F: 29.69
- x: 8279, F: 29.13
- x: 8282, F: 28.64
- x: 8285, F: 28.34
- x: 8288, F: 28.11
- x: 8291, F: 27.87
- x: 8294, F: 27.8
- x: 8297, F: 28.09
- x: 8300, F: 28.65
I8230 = 1.06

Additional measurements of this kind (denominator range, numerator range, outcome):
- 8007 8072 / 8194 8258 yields 1.02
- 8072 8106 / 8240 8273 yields 1.09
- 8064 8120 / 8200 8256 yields 1.03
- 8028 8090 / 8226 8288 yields 1.05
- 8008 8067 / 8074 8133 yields 0.99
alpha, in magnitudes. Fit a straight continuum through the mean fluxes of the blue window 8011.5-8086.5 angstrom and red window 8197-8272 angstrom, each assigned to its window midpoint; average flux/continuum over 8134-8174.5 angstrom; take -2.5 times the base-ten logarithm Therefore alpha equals 0.019 mag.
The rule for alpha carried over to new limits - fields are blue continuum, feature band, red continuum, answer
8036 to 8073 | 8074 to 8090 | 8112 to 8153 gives 0.09 mag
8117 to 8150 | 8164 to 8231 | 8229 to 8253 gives 0.04 mag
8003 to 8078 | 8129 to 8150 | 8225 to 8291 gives 0.02 mag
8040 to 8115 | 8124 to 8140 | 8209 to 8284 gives 0.02 mag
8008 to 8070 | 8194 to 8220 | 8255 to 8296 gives 0.01 mag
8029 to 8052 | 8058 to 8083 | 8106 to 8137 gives 0.03 mag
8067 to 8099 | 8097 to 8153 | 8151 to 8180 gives -0.05 mag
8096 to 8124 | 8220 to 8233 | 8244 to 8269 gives 0.06 mag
